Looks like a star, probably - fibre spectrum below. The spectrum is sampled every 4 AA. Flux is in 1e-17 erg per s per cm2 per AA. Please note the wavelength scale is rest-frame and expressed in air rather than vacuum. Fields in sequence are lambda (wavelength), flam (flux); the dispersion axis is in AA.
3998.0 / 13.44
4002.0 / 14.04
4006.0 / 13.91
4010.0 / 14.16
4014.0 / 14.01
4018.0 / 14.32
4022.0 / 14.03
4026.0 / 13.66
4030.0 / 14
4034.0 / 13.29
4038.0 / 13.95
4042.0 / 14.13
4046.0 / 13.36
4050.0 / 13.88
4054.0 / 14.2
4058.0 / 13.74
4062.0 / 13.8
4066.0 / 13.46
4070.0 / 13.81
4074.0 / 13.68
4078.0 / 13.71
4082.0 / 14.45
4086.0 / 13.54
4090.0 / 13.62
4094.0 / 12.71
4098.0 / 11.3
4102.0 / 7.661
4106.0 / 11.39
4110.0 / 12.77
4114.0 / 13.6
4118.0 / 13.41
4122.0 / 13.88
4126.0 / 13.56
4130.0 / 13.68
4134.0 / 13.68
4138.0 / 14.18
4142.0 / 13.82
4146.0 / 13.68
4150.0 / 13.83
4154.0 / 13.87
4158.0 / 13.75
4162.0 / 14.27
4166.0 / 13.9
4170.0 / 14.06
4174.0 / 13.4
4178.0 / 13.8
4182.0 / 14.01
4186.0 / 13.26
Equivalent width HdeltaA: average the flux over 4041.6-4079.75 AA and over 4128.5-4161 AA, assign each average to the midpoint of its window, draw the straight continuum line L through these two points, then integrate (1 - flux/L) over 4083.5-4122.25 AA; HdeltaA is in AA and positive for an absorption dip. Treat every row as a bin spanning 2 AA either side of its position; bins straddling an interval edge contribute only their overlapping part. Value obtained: 4.1 AA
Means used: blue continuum 13.8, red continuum 13.8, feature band 12.3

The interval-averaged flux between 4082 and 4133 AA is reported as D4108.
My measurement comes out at 12.7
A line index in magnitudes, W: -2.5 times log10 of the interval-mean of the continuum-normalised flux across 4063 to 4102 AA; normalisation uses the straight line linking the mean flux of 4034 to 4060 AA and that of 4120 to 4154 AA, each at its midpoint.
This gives 0.06 mag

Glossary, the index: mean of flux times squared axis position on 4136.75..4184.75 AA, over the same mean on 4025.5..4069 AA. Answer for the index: 1.06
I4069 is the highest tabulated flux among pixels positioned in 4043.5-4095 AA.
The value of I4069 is 14.45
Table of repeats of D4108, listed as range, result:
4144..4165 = 13.9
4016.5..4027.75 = 14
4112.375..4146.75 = 13.7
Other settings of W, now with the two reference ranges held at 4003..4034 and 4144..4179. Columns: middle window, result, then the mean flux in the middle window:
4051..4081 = 0.010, 13.8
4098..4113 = 0.263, 10.9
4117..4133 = 0.018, 13.6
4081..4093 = 0.014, 13.7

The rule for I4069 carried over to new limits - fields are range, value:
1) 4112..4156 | 14.18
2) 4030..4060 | 14.2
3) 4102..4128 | 13.88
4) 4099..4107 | 11.39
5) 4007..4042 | 14.32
